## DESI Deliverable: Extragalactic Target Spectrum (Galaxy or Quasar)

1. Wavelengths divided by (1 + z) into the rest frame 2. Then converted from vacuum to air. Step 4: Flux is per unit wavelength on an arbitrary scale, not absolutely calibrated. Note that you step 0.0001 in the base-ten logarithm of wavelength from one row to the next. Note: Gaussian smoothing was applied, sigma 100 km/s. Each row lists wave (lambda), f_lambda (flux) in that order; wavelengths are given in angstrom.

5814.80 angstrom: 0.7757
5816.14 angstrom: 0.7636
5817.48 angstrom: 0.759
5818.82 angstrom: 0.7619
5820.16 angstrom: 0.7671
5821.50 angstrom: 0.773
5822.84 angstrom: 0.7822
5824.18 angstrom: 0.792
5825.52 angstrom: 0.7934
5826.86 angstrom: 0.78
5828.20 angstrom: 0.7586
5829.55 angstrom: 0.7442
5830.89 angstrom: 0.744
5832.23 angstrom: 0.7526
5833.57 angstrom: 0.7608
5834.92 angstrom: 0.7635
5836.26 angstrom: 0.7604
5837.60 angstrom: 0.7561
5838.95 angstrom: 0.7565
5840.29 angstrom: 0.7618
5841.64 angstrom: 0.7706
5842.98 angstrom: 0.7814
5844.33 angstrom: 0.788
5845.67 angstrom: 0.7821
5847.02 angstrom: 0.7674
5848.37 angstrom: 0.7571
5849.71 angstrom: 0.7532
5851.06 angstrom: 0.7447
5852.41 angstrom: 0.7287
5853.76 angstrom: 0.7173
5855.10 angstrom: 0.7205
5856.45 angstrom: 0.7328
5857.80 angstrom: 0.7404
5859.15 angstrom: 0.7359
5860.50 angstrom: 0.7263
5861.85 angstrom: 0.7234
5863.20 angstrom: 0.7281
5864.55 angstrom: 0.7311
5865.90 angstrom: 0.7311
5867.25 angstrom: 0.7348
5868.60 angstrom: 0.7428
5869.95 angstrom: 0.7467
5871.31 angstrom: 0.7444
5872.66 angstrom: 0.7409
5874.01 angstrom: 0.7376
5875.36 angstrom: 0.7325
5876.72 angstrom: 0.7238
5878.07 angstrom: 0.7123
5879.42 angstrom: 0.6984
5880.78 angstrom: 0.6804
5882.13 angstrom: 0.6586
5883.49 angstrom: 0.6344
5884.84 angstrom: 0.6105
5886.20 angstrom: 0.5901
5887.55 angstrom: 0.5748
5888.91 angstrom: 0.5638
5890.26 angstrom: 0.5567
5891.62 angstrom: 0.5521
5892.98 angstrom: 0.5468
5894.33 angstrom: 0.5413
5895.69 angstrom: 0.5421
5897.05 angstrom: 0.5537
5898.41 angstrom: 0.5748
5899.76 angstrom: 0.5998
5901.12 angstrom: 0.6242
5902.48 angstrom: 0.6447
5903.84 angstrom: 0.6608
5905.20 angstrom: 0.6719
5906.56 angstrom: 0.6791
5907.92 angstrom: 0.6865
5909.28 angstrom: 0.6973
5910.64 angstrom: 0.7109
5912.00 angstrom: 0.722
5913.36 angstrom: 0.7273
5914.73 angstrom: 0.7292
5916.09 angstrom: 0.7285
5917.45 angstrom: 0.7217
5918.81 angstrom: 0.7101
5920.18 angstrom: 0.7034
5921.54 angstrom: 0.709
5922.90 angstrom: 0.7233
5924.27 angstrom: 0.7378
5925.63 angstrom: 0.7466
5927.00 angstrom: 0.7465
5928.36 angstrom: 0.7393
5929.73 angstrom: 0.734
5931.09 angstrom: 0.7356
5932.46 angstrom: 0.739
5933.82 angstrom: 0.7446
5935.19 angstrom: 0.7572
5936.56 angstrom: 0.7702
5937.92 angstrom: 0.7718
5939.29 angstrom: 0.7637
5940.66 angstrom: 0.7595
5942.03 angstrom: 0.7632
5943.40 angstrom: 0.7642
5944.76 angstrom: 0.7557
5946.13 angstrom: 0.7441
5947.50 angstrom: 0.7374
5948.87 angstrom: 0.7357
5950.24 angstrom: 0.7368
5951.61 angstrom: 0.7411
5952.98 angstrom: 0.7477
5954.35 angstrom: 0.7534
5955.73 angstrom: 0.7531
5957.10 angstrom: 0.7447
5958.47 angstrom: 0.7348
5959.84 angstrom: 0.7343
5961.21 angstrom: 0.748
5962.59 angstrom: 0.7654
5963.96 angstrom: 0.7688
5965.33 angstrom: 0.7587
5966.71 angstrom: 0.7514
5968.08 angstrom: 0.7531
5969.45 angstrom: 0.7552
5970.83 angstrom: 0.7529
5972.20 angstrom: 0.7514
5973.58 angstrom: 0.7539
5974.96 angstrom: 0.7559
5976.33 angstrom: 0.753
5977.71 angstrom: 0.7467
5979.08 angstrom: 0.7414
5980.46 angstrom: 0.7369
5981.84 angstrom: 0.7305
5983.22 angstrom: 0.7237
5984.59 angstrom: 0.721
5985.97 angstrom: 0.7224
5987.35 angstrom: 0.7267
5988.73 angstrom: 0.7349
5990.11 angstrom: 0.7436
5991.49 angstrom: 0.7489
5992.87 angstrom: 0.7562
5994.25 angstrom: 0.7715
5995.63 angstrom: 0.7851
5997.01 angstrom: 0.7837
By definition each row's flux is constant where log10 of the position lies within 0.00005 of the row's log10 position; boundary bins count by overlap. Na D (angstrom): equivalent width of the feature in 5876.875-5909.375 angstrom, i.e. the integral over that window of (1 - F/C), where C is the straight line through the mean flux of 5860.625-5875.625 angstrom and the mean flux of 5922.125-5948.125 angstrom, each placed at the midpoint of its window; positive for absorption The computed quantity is 5.3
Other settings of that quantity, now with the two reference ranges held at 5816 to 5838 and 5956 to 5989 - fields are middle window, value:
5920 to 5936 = 0.3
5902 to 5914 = 1.0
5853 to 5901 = 5.8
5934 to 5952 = -0.1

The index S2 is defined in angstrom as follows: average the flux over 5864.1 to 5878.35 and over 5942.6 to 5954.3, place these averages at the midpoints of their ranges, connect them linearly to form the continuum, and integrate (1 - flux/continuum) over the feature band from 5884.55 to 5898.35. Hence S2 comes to 3.28 angstrom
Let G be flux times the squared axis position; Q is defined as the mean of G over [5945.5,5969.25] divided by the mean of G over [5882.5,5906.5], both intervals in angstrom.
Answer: 1.29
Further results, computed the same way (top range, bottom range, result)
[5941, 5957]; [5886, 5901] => 1.35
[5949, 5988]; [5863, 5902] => 1.18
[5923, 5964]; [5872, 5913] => 1.19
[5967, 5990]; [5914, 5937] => 1.03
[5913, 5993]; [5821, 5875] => 1.02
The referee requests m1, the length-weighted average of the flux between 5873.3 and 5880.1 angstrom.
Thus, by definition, 0.721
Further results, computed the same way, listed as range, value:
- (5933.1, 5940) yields 0.762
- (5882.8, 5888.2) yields 0.603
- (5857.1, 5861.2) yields 0.733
